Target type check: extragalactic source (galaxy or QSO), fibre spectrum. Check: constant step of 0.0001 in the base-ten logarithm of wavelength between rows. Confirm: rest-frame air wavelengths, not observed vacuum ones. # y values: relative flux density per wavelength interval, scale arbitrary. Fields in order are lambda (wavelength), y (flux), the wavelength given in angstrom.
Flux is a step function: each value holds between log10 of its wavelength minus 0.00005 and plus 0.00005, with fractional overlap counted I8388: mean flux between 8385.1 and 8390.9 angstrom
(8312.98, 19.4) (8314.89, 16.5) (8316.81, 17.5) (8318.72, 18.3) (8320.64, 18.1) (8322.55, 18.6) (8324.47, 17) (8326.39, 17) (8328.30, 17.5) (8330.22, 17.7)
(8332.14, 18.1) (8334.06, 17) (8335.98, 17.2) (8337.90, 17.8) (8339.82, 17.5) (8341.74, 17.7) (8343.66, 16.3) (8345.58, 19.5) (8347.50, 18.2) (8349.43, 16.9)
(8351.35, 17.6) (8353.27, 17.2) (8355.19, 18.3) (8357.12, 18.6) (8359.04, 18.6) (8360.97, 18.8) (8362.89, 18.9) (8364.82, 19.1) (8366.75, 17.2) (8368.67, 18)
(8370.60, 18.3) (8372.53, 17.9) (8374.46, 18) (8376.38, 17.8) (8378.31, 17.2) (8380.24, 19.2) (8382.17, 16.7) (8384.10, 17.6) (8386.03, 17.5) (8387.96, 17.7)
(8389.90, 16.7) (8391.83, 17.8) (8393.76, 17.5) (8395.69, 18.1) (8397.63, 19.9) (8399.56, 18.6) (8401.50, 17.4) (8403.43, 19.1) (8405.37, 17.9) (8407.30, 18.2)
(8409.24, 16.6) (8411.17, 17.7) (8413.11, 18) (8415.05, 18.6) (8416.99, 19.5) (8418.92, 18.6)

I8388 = 17.3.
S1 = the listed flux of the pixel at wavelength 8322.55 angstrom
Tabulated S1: 18.6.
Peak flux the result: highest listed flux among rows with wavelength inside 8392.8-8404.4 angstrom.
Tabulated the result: 19.9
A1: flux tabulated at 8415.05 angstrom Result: 18.6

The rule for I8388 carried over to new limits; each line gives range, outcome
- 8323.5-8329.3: 17.2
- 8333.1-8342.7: 17.4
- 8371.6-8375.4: 17.9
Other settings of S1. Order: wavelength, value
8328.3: 17.5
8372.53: 17.9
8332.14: 18.1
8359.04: 18.6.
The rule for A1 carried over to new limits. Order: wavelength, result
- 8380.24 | 19.2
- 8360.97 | 18.8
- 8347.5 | 18.2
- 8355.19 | 18.3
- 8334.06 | 17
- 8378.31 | 17.2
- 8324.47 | 17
